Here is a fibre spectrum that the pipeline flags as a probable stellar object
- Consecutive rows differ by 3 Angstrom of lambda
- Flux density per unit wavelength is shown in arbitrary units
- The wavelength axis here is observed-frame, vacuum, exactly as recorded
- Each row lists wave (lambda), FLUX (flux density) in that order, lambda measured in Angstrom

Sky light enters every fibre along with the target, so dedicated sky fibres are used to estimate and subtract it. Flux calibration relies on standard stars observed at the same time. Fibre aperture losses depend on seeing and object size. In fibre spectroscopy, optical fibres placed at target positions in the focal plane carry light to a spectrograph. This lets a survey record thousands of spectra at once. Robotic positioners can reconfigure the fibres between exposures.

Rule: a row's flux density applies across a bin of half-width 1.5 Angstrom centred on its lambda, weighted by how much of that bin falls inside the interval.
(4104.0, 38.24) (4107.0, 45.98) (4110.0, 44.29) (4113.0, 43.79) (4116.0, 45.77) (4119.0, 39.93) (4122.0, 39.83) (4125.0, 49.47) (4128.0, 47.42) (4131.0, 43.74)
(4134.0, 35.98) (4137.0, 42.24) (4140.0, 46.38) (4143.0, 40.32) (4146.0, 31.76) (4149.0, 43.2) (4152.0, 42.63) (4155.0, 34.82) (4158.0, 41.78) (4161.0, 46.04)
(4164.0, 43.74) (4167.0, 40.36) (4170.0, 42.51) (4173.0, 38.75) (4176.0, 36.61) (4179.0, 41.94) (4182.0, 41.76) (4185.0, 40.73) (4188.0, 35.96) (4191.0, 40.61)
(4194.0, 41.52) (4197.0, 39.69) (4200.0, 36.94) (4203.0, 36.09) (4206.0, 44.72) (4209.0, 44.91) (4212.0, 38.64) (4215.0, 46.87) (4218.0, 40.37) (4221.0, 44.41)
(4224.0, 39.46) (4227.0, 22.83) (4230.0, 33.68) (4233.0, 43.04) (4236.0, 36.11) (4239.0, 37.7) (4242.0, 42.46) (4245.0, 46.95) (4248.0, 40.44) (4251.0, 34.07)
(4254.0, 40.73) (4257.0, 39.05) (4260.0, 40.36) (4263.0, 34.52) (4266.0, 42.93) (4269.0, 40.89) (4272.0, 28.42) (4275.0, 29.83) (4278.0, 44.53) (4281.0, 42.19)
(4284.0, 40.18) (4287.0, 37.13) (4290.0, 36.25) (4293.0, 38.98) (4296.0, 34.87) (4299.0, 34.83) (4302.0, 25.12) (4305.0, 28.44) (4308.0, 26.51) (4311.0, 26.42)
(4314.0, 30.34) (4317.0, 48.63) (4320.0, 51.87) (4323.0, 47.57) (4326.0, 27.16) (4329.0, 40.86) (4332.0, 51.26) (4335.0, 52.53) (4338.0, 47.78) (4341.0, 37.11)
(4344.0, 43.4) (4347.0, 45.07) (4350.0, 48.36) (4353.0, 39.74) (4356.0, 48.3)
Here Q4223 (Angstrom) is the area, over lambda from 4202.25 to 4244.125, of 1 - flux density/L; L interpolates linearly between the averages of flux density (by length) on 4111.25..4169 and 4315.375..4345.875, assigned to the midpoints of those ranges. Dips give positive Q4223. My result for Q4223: 3.57 Angstrom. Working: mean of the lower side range 42.1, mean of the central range 39.5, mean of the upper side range 44.8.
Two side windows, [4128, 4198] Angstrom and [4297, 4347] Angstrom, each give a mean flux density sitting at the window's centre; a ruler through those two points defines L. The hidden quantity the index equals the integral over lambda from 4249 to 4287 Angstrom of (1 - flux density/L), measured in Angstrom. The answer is 1.33 Angstrom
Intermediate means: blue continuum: 40.7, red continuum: 38.9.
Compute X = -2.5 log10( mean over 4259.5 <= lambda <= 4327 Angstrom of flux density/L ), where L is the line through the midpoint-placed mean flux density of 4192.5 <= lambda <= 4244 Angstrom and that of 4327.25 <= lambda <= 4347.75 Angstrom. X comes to 0.18 mag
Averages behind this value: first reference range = 39.5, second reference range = 45.2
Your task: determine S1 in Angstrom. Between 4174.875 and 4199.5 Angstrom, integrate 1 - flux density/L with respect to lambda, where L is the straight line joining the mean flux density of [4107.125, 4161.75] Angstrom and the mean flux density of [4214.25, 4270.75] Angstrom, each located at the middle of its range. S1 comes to 0.6 Angstrom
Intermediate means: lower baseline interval 42.2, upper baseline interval 39.2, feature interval 39.8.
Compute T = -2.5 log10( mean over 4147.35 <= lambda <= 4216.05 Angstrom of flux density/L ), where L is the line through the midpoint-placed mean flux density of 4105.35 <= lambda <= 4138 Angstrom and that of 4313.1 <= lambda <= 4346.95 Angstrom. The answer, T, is 0.07 mag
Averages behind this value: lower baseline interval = 43.5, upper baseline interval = 43.8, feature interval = 40.8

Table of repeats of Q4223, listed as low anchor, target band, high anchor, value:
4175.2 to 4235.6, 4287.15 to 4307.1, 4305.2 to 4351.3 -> 3.7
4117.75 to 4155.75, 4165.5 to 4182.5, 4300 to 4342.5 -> 0.3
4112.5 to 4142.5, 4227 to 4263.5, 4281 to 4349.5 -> 1.8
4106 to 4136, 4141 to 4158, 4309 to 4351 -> 1.7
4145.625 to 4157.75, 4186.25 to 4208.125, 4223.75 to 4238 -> -1.8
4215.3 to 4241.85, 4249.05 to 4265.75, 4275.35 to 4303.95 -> -0.4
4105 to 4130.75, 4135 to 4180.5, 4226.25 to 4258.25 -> 1.7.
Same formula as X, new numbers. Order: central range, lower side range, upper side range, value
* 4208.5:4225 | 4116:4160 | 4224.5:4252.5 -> -0.11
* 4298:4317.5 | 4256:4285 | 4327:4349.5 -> 0.35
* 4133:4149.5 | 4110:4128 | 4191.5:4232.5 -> 0.08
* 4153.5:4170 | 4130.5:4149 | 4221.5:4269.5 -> -0.04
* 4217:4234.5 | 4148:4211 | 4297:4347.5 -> 0.08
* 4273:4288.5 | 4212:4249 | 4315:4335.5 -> 0.11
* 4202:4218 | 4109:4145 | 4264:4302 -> -0.06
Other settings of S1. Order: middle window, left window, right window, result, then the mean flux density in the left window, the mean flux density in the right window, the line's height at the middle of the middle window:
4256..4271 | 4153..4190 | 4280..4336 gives -0.2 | 40.4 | 37.8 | 38.7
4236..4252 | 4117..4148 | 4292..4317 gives -2.2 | 41.8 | 31.6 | 35.2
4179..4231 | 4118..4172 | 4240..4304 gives 0.5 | 41.8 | 37.8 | 39.9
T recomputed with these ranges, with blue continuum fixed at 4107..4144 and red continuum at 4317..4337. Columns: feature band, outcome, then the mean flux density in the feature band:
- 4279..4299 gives 0.18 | 38.2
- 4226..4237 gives 0.28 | 34.3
